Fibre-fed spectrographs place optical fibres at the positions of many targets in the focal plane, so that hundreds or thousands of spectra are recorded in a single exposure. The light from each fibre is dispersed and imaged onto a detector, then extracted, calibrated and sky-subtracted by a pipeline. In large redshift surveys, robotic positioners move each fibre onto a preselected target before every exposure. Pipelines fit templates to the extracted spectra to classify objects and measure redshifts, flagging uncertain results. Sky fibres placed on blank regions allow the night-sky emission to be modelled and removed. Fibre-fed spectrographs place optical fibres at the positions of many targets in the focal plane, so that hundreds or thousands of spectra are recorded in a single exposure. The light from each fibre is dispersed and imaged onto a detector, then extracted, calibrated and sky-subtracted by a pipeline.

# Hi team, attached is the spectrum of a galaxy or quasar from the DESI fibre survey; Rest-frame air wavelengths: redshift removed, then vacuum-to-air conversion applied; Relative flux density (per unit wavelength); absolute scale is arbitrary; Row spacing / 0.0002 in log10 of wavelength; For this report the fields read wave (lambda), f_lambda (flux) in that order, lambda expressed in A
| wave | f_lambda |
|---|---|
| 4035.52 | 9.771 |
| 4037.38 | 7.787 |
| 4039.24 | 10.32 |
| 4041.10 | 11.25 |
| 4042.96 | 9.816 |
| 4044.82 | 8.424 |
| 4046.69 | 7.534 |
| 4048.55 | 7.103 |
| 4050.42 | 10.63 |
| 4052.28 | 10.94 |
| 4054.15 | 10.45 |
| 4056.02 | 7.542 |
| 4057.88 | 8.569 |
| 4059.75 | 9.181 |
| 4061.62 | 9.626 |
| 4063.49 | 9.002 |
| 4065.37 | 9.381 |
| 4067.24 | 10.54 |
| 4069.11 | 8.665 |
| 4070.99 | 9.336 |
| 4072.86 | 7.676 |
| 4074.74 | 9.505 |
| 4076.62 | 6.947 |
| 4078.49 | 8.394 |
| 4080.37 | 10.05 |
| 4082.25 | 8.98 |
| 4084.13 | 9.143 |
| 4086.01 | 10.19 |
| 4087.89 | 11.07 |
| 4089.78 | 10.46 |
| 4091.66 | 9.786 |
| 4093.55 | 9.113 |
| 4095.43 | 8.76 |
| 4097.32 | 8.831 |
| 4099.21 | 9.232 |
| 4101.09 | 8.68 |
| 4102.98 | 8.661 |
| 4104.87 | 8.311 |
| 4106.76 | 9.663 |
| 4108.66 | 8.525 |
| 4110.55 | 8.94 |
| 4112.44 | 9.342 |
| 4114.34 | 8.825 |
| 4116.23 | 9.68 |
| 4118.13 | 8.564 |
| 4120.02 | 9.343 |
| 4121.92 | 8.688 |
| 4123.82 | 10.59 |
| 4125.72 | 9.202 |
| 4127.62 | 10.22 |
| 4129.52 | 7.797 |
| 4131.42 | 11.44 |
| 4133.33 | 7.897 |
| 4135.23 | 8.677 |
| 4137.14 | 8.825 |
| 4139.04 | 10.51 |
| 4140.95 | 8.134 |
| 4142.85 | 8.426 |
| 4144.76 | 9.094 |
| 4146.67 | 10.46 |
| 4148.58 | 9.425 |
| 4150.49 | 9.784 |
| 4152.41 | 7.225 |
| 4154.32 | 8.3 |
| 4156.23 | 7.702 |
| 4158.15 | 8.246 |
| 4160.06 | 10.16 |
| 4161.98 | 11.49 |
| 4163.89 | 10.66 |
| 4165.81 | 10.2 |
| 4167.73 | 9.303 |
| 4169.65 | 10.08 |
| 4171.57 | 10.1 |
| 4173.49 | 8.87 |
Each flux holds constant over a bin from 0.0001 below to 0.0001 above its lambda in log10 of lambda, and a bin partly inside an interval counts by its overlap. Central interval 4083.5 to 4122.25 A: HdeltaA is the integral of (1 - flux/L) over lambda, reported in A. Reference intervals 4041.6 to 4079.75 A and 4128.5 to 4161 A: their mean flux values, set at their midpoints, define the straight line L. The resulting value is -1.1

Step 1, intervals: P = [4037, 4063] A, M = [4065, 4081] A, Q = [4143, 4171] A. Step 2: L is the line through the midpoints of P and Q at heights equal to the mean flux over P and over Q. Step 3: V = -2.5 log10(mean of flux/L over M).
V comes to 0.05 mag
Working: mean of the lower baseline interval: 9.25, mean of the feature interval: 8.91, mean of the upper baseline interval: 9.42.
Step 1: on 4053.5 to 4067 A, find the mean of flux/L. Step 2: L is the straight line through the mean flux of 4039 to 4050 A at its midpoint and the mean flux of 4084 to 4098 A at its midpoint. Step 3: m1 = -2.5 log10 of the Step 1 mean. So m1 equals 0.02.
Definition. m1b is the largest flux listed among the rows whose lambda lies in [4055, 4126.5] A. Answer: 11.07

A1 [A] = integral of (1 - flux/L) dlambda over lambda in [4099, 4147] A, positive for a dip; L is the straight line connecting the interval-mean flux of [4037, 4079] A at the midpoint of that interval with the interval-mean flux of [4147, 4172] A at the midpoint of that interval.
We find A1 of 1.0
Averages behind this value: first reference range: 9.09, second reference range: 9.45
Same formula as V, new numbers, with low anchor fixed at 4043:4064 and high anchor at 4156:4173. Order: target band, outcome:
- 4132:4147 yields 0.076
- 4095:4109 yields 0.064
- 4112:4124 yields 0.035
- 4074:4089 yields -0.006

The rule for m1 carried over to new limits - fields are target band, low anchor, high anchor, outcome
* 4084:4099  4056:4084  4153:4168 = -0.07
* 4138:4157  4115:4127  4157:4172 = 0.10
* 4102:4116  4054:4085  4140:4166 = 0.02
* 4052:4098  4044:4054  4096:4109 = -0.04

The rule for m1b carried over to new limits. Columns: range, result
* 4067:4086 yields 10.54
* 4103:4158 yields 11.44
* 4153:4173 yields 11.49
